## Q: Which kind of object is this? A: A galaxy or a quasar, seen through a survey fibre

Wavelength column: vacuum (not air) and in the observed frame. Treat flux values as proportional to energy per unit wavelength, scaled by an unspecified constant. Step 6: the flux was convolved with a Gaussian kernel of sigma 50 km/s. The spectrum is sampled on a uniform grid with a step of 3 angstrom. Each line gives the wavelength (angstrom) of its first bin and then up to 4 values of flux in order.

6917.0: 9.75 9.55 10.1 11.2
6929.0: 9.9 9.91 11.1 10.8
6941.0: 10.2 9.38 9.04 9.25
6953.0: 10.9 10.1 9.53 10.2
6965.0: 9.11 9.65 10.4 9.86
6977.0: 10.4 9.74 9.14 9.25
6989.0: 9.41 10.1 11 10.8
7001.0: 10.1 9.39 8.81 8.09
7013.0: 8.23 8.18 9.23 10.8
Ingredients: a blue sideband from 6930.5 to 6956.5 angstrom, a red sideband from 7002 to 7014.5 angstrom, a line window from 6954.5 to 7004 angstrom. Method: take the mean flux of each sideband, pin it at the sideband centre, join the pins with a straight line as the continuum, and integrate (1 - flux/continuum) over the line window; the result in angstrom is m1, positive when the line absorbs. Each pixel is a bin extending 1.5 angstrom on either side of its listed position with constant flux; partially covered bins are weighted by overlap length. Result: -3.27 angstrom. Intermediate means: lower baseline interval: 10.1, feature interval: 9.91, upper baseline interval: 8.69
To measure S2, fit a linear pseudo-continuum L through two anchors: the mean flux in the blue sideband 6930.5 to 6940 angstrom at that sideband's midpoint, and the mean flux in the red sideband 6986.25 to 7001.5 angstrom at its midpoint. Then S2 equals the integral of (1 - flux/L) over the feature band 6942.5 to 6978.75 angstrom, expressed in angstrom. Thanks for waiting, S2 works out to 2.1 angstrom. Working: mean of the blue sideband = 10.6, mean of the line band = 9.82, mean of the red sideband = 10.2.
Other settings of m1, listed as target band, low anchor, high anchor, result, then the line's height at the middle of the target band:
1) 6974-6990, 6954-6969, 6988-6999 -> 0.8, 10.1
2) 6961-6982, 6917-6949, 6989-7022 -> -0.3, 9.75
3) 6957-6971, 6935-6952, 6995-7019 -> -0.1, 9.67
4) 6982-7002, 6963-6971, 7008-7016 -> -2.6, 8.83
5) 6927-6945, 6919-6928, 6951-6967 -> -0.2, 10.2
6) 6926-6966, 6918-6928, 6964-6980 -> 0.3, 10.1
